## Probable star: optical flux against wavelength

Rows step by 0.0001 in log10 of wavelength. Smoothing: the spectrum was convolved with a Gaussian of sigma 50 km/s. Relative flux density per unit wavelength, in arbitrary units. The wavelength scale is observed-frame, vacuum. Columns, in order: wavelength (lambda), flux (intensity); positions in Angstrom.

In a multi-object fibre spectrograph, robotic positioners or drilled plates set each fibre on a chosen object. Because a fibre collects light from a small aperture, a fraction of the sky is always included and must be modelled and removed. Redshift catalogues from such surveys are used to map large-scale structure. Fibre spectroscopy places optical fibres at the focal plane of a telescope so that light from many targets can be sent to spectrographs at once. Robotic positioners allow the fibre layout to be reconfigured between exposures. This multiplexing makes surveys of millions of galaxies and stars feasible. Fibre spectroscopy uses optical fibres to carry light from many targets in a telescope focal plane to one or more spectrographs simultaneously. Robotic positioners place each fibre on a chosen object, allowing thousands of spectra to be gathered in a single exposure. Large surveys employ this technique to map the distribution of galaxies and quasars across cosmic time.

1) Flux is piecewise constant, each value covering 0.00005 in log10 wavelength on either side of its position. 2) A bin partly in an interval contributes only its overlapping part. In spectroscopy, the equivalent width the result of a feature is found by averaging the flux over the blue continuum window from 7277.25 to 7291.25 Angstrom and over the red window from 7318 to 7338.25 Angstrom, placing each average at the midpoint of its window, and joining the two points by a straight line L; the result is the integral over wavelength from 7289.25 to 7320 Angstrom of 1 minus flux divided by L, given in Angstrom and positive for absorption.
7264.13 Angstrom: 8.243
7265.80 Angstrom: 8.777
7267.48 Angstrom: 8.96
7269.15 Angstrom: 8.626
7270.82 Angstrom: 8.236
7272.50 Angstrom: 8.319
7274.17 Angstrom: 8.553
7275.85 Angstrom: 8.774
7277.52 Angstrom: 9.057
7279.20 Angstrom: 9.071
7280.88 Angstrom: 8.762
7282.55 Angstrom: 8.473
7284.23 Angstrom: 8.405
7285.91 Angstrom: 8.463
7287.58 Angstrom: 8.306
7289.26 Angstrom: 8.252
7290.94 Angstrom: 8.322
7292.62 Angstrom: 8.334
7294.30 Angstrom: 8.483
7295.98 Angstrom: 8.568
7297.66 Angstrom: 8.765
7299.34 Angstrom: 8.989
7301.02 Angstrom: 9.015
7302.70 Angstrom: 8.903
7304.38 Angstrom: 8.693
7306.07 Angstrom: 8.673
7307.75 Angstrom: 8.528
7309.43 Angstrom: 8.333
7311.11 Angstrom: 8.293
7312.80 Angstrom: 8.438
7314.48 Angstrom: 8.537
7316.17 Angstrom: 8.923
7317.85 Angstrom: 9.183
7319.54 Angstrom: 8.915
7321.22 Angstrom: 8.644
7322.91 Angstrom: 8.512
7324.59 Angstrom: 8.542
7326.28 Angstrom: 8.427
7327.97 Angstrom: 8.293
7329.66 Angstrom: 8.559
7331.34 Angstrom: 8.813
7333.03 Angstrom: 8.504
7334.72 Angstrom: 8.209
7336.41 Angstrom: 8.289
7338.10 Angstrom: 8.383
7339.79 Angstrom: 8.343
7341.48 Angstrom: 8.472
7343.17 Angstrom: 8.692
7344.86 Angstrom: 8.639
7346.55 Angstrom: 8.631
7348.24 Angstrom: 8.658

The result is -0.4 Angstrom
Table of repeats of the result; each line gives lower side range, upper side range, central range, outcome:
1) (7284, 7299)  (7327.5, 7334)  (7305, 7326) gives -0.3 Angstrom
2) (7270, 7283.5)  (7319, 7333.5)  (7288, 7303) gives 0.0 Angstrom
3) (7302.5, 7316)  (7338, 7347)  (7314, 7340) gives -0.1 Angstrom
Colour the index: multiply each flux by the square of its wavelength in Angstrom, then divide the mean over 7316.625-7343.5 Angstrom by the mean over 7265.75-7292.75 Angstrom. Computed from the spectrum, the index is 1.0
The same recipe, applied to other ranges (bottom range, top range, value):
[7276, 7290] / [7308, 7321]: 1.01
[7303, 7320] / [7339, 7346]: 1.00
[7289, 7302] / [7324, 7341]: 0.99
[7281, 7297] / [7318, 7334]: 1.03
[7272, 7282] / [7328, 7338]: 0.98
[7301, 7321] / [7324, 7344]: 0.98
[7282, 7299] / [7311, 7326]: 1.03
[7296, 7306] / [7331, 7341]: 0.96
